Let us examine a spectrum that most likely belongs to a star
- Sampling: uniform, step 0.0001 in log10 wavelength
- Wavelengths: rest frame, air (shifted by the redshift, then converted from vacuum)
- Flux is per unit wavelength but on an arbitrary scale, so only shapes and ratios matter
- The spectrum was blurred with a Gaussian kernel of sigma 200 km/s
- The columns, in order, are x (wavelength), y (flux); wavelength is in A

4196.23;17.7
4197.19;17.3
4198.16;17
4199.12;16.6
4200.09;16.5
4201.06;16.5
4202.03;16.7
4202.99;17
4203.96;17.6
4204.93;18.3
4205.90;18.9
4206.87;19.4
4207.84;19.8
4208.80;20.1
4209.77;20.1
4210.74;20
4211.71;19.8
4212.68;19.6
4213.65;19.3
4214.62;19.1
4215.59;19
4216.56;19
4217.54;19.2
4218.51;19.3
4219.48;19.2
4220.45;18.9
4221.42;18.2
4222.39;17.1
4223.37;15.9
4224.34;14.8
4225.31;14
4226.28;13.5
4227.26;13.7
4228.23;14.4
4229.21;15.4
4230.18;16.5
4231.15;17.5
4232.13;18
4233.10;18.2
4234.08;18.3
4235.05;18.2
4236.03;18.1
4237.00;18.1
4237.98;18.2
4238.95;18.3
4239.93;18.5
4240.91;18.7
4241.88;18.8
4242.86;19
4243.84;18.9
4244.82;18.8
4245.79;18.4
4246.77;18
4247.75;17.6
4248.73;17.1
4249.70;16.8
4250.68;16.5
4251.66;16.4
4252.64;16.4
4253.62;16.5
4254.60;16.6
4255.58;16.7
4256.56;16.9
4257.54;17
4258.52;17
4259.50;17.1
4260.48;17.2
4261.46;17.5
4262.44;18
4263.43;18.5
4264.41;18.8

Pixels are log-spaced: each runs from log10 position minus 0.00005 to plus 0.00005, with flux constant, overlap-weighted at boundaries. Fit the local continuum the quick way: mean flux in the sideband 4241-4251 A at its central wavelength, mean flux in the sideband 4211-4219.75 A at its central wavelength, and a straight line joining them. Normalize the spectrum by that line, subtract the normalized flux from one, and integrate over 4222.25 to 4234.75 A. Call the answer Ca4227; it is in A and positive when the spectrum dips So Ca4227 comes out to 1.9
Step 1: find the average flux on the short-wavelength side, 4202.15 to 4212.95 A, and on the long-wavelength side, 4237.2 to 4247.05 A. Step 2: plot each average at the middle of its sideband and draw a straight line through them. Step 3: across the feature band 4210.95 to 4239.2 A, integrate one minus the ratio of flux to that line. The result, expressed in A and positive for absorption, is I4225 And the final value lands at 1.88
